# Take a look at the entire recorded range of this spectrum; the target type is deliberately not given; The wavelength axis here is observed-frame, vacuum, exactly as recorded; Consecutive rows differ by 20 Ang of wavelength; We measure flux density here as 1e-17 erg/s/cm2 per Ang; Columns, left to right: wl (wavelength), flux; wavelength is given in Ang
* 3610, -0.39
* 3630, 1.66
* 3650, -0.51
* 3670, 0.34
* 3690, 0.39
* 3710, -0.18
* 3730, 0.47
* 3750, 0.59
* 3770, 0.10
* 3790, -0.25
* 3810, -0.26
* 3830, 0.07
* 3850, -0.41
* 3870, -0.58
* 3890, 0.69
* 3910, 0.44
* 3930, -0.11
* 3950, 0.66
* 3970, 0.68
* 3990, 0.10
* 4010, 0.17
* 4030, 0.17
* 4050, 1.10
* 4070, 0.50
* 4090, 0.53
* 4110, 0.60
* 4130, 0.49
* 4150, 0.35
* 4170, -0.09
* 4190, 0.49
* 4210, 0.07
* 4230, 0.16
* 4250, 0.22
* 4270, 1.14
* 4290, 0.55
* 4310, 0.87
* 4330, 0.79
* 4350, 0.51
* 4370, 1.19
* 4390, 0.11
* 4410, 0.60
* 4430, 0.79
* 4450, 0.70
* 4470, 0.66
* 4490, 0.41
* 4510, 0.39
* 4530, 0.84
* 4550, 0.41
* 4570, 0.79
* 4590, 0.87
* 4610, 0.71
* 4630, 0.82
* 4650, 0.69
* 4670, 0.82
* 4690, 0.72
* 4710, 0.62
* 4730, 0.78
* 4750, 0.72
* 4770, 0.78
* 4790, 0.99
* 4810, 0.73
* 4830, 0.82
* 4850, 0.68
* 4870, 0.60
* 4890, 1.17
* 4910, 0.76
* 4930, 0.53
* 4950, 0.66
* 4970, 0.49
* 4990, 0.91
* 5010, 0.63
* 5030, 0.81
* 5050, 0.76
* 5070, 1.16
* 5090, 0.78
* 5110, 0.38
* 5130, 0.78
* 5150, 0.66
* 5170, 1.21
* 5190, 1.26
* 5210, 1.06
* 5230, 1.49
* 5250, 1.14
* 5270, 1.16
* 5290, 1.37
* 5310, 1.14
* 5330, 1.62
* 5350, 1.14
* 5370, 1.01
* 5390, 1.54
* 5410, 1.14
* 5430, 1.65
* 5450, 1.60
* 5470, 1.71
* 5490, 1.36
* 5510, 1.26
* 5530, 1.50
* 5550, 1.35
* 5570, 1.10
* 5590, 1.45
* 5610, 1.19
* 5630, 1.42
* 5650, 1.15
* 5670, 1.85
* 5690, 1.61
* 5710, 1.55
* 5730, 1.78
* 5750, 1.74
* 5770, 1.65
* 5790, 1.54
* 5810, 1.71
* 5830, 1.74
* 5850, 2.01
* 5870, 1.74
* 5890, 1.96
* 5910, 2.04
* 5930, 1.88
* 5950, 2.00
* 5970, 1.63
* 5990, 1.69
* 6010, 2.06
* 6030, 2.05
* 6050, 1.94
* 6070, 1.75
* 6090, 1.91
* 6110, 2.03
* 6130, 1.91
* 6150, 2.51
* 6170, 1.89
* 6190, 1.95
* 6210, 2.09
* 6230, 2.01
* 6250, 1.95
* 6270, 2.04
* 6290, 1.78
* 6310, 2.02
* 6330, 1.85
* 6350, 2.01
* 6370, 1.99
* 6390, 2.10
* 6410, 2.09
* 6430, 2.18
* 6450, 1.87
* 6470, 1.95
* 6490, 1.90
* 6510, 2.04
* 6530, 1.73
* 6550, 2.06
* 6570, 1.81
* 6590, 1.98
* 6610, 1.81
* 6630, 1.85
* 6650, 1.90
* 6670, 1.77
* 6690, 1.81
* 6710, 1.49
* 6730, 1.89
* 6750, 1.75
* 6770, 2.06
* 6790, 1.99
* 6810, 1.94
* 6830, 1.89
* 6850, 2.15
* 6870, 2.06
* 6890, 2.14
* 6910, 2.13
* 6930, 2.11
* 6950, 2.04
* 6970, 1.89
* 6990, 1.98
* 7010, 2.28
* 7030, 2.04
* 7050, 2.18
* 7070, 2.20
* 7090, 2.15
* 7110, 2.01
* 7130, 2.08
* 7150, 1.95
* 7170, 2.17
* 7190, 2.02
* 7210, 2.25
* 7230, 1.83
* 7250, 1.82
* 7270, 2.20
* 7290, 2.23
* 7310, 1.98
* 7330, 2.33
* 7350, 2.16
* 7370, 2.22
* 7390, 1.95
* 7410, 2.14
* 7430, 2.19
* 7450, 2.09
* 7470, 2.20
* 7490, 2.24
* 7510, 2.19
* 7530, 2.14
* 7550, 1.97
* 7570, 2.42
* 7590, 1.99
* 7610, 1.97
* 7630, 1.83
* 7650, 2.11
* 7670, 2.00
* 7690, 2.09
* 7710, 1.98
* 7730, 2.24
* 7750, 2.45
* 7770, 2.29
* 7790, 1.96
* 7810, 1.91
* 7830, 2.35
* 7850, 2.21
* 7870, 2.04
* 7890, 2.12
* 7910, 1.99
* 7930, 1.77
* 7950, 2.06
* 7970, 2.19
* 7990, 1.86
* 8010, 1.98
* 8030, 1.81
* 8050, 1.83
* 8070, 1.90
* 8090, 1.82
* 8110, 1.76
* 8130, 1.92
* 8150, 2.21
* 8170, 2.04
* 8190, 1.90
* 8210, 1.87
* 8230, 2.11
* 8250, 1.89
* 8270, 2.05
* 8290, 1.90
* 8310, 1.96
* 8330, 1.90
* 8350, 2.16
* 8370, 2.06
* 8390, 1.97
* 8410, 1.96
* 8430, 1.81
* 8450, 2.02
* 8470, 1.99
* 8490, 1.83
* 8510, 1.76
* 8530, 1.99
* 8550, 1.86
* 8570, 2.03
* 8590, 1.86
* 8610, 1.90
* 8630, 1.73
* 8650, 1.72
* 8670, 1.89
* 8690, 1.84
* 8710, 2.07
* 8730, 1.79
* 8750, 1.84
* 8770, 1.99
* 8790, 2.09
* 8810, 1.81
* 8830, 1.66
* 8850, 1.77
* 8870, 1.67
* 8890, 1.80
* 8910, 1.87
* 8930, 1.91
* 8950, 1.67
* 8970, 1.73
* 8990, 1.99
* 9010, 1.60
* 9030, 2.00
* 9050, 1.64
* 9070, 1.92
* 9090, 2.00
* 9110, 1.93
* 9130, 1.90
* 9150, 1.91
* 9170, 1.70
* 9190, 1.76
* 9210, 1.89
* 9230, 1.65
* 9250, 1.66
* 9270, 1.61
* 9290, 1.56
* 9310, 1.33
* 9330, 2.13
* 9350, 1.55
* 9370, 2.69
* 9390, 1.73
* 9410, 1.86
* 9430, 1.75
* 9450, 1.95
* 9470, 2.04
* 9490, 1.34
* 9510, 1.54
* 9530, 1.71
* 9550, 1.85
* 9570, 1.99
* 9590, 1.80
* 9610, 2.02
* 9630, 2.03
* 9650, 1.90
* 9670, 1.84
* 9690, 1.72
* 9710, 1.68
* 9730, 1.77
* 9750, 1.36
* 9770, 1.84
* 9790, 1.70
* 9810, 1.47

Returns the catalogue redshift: 0.295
